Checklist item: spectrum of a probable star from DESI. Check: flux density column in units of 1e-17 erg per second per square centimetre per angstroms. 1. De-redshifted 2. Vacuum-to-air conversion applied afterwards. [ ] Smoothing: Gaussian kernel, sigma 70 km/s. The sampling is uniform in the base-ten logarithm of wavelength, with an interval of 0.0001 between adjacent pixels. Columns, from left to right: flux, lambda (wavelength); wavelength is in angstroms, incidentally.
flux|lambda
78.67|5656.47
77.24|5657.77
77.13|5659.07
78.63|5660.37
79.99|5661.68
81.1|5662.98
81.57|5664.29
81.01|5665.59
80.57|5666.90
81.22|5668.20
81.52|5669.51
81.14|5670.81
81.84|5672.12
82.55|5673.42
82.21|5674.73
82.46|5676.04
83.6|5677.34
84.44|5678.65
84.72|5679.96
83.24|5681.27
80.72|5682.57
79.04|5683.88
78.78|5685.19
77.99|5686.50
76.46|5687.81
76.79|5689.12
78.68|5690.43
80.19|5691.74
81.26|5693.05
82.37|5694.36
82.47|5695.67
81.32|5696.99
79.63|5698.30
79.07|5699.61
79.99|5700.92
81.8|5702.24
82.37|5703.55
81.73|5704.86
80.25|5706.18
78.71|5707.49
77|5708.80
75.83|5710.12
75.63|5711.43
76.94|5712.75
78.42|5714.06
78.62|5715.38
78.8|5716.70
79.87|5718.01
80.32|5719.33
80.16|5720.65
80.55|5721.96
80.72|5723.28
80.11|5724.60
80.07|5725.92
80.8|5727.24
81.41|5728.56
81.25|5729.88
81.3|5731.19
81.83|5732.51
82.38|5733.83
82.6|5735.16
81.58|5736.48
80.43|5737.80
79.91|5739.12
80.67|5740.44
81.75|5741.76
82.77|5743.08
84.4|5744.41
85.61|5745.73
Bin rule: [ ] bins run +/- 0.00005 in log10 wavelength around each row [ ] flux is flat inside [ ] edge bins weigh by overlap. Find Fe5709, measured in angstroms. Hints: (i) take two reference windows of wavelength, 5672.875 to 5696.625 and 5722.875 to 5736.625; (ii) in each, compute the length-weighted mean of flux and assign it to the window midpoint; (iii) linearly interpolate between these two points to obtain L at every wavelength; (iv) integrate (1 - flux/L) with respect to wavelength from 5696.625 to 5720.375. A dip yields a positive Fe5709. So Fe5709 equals 0.6 angstroms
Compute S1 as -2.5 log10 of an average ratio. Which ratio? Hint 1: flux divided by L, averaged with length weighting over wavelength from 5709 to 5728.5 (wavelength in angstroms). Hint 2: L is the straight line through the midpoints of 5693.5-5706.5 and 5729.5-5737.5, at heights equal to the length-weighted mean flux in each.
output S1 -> 0.033 mag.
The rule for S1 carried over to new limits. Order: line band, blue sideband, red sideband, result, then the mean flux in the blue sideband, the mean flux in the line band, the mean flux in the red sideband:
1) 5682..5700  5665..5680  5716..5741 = 0.03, 82.2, 79.6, 80.8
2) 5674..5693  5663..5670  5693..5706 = 0.01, 81.1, 80.7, 81.1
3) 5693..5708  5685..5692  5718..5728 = -0.03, 78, 80.9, 80.3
